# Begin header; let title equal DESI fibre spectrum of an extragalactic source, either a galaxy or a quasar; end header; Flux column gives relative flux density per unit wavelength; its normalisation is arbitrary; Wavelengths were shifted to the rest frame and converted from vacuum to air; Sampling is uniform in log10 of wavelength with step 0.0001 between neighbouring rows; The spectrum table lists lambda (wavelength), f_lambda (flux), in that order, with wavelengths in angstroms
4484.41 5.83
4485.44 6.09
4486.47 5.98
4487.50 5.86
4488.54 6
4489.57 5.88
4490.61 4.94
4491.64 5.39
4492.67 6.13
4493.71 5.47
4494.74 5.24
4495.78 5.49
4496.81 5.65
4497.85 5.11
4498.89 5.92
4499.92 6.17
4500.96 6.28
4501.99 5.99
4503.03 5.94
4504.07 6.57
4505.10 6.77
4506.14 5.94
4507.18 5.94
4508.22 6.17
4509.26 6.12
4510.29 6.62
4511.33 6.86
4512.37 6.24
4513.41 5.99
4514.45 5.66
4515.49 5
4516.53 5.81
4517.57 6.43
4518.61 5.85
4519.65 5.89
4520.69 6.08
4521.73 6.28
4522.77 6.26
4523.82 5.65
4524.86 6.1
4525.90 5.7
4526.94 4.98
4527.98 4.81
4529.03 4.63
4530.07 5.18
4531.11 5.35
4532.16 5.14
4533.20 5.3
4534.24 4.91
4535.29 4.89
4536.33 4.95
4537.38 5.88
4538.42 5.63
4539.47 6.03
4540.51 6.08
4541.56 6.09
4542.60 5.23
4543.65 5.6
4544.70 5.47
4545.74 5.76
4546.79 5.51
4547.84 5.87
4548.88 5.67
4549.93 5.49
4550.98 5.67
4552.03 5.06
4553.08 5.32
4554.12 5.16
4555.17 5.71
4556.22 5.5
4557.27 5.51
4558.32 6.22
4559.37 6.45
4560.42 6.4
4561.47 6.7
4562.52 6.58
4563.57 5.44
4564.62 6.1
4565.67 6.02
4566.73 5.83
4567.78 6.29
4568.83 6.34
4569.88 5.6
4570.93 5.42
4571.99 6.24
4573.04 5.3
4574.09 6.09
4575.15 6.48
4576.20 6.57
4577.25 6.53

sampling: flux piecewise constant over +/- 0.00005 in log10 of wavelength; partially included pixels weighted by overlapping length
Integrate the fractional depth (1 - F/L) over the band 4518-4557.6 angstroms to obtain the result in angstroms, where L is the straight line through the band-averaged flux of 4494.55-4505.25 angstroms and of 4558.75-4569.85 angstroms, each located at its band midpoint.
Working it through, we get 3.5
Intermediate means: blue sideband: 5.91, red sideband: 6.19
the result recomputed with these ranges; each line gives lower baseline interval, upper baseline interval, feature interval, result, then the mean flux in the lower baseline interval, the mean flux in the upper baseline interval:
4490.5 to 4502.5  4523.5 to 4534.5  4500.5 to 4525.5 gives -2.9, 5.68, 5.25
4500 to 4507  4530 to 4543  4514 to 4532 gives 0.5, 6.23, 5.45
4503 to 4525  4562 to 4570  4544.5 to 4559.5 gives 1.1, 6.1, 6.05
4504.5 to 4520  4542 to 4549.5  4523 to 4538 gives 1.4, 6.09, 5.59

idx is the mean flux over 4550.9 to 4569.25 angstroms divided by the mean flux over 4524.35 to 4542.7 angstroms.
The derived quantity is 1.1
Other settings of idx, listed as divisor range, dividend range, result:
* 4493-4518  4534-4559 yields 0.93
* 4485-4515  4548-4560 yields 0.95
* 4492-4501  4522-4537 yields 0.93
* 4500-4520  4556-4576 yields 0.99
